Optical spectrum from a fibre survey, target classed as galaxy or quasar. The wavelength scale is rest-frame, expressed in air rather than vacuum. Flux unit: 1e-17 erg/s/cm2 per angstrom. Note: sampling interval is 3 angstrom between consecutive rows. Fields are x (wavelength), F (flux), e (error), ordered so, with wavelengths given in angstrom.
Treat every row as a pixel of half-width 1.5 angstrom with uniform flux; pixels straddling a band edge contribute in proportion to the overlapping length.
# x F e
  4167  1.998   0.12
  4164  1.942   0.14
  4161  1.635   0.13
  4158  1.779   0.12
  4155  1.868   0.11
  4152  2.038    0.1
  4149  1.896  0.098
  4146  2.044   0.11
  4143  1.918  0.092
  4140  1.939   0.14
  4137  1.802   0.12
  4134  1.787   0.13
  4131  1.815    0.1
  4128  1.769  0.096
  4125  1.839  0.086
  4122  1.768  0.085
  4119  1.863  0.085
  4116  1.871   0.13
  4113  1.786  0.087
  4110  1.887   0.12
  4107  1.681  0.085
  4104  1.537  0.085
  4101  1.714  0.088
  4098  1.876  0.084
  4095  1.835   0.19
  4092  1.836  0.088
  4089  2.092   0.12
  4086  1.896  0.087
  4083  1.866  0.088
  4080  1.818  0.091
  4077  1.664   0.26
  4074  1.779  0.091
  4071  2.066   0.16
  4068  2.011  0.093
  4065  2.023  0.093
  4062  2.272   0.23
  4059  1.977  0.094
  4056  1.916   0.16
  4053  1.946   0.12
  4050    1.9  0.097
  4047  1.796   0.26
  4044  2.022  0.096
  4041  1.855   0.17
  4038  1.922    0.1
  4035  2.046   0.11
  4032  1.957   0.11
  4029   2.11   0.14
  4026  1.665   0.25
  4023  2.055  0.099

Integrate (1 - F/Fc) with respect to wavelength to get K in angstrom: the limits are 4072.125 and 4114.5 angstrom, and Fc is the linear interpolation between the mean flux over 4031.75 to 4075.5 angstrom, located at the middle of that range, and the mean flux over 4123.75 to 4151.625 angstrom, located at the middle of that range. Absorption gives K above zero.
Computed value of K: 2.56 angstrom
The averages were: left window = 1.97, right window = 1.87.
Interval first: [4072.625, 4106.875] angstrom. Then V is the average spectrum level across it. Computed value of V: 1.81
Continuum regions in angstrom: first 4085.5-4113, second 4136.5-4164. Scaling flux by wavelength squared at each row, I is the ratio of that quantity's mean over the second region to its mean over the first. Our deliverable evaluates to 1.07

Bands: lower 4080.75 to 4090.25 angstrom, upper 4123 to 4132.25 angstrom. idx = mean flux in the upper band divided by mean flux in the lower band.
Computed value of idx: 0.93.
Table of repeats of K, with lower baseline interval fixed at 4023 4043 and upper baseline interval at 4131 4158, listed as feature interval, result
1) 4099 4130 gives 2.2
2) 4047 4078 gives -0.4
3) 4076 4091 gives 0.4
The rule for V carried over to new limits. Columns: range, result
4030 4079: 1.95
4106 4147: 1.84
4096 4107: 1.71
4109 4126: 1.83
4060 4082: 1.95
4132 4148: 1.9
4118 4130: 1.81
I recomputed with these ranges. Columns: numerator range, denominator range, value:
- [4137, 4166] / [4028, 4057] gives 1.03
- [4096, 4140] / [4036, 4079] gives 0.95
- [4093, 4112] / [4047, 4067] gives 0.90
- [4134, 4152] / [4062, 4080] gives 1.03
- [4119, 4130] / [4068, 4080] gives 1.00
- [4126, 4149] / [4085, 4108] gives 1.05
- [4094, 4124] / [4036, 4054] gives 0.96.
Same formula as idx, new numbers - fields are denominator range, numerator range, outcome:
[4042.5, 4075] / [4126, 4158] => 0.95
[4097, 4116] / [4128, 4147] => 1.07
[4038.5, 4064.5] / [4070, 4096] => 0.95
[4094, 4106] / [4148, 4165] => 1.07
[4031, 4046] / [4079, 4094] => 0.97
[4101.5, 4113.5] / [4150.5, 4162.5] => 1.07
